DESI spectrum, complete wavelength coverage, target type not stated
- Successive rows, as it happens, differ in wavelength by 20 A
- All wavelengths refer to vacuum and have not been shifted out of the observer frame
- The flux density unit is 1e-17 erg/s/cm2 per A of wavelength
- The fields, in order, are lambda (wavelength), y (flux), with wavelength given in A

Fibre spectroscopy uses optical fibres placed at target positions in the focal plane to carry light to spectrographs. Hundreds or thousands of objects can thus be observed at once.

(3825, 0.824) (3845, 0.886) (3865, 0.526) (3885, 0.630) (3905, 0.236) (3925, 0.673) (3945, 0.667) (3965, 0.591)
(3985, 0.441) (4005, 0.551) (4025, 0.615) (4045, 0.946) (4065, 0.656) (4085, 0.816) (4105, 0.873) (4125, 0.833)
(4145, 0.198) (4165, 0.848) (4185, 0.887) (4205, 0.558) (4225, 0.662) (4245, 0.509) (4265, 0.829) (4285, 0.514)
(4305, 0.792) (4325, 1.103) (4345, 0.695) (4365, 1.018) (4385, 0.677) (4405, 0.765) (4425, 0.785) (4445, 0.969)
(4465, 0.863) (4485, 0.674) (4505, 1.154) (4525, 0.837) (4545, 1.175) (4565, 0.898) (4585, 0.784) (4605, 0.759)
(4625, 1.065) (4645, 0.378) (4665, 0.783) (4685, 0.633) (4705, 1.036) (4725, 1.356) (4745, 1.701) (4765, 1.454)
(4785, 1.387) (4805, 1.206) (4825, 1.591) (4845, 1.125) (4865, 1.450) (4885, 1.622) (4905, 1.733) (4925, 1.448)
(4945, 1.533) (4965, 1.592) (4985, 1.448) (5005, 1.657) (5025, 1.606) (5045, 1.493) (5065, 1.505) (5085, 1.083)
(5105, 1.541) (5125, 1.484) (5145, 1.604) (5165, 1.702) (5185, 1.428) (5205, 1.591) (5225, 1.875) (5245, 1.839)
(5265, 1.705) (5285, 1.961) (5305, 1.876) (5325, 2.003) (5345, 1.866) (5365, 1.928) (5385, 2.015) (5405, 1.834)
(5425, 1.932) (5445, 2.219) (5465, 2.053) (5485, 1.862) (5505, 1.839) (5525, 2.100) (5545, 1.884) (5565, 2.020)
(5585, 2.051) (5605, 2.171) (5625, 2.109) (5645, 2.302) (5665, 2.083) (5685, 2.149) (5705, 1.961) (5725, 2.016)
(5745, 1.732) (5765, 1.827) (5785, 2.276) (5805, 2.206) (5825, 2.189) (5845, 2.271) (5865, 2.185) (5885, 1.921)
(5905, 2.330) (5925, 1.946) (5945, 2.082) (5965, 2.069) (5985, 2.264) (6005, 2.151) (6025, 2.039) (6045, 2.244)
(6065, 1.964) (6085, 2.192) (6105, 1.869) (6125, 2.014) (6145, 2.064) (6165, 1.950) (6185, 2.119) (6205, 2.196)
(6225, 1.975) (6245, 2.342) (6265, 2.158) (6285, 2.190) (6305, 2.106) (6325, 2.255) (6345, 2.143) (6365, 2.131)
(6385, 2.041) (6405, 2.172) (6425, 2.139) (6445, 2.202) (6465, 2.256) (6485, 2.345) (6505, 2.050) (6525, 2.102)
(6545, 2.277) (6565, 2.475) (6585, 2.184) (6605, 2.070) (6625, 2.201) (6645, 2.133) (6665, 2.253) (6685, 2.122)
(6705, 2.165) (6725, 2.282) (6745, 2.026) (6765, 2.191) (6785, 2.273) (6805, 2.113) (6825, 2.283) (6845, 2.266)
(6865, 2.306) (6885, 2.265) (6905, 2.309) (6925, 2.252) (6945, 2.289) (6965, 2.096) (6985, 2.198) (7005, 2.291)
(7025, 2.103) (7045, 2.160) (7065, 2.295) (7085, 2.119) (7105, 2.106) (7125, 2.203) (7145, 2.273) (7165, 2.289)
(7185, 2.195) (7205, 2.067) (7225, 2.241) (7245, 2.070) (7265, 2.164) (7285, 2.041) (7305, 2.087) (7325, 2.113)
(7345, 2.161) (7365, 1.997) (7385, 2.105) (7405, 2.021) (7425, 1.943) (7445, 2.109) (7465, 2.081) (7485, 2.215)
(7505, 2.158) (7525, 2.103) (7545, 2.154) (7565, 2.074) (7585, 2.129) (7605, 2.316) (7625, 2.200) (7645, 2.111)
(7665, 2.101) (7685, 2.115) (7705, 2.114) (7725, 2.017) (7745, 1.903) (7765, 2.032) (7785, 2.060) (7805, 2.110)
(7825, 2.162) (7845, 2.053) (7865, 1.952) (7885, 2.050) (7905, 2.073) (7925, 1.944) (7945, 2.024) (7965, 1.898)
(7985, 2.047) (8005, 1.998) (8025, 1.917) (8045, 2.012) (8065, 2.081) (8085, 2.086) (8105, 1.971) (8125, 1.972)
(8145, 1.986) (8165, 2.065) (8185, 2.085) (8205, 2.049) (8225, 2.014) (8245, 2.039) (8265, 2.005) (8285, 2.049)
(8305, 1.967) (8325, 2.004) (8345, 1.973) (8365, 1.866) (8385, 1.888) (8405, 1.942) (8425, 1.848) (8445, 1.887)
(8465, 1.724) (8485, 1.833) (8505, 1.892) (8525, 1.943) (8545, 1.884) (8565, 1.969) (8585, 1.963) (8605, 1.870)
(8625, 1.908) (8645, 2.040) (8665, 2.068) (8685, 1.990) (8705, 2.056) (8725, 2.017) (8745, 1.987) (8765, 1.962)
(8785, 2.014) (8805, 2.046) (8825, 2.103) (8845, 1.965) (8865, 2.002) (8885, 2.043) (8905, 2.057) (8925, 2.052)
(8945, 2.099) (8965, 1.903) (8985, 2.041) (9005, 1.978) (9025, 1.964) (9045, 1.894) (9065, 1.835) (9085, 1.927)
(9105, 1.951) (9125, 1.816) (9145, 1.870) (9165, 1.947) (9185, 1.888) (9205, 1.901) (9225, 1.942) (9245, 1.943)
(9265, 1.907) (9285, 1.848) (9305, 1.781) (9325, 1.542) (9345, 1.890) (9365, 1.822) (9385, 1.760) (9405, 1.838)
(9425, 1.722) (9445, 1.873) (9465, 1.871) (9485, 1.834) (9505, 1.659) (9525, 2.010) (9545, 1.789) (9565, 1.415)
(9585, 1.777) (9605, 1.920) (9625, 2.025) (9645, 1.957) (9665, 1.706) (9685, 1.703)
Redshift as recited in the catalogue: 0.18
